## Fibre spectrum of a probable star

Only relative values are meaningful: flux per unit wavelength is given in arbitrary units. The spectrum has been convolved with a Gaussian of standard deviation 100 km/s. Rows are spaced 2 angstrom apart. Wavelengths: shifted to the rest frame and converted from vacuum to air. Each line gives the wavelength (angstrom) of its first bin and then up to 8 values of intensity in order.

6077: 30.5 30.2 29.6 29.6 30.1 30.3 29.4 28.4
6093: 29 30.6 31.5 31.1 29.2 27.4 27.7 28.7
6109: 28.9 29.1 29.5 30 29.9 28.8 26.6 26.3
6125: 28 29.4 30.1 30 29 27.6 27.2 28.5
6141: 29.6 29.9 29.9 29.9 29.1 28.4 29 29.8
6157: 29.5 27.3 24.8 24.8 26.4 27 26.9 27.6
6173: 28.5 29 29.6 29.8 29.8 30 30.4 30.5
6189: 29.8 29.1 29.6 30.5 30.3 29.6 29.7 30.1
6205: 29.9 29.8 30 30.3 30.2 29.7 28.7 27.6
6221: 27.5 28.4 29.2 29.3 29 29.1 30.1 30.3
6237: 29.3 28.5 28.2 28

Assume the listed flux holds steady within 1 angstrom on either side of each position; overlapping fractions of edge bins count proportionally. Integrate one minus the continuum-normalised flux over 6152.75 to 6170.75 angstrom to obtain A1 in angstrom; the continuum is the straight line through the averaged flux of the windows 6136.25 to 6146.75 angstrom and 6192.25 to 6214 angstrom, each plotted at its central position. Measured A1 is 1.3 angstrom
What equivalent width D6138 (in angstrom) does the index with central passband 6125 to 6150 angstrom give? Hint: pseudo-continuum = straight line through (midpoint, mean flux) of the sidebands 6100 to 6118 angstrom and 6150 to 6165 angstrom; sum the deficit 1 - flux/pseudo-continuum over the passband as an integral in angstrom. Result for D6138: -0.9 angstrom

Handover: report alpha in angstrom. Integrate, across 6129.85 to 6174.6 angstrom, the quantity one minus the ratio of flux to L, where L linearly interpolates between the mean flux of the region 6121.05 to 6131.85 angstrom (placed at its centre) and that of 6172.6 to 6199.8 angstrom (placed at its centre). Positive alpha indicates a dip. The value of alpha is 1.3 angstrom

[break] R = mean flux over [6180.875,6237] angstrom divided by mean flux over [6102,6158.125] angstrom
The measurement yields 1.03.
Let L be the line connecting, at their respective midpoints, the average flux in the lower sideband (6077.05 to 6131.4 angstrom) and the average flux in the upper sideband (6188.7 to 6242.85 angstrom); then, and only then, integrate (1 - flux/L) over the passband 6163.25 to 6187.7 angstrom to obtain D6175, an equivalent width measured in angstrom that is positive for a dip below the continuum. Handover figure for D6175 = 0.6 angstrom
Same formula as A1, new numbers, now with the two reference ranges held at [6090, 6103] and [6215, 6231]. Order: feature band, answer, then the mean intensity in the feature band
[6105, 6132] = 0.68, 28.8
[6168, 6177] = 0.28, 28.2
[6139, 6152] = -0.03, 29.4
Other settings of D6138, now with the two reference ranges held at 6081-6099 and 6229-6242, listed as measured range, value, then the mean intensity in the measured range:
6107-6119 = 0.2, 29.4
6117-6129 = 0.6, 28.2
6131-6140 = 0.4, 28.3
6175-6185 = -0.1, 29.8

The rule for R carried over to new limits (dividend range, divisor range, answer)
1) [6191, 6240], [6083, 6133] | 1.01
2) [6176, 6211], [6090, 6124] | 1.03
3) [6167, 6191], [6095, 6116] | 0.99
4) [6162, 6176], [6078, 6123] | 0.93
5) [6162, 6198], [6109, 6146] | 1.00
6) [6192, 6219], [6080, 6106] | 1.01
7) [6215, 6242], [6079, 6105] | 0.98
